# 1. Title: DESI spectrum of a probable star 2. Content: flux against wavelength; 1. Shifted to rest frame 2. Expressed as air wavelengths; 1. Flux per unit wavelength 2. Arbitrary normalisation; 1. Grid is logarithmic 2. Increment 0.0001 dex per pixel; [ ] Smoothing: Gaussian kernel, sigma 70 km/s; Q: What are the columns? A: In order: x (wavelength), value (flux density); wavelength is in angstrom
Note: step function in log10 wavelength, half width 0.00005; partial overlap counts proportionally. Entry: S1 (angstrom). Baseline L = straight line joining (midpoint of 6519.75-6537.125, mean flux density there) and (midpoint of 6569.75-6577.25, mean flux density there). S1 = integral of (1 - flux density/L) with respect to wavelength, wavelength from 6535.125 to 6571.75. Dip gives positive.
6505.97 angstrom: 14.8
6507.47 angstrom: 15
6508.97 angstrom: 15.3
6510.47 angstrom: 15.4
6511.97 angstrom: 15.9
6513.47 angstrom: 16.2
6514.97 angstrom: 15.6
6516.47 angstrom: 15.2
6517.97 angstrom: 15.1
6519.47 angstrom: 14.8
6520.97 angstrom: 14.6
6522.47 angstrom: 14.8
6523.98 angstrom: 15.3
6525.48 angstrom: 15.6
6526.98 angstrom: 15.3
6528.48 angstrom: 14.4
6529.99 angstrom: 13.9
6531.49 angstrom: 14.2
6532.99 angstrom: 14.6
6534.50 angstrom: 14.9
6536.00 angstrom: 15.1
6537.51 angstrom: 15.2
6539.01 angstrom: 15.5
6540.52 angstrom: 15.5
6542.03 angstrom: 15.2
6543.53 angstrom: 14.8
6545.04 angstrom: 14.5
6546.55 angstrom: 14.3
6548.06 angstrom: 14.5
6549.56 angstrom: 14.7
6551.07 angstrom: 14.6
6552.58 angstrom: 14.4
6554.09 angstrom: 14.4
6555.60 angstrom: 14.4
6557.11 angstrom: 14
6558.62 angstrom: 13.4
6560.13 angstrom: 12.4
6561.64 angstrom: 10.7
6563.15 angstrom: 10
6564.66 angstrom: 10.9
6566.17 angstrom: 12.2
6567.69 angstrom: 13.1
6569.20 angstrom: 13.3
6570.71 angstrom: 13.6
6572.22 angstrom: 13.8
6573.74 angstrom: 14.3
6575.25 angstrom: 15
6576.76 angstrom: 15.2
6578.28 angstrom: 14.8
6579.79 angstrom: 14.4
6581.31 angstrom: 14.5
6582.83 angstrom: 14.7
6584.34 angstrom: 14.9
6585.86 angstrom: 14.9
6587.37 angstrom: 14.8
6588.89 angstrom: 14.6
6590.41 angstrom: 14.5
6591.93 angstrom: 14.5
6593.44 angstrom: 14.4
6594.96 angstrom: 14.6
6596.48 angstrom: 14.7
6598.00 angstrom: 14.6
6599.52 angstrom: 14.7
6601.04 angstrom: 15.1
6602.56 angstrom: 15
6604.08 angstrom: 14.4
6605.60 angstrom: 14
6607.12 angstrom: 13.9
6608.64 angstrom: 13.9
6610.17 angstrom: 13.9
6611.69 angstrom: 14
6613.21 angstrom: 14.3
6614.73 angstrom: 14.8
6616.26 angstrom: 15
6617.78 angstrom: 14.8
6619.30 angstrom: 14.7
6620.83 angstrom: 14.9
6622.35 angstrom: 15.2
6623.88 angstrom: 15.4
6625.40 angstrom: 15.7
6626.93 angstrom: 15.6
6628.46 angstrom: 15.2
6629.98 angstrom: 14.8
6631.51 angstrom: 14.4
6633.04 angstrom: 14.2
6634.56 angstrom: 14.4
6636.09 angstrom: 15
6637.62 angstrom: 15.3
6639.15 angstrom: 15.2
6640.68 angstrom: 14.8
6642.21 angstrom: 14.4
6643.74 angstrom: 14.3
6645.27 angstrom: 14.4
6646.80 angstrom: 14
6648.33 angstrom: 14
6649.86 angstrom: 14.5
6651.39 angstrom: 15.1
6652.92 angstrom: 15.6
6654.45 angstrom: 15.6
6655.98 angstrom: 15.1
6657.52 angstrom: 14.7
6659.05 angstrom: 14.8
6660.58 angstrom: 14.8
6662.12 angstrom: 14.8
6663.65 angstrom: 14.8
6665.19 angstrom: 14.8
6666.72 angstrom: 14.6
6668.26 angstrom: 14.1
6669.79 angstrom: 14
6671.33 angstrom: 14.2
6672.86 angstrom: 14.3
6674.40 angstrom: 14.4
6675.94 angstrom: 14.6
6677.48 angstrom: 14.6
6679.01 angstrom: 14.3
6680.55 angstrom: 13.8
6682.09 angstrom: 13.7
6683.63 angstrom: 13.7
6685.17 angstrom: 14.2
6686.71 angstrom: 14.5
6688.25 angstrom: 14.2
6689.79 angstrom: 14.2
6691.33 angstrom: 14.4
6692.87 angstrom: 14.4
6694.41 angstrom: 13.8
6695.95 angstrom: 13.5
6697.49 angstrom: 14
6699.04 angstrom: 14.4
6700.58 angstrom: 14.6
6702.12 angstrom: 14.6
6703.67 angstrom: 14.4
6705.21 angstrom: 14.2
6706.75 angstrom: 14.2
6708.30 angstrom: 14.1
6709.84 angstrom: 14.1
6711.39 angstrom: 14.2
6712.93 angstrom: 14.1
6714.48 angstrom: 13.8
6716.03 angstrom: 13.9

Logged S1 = 1.93 angstrom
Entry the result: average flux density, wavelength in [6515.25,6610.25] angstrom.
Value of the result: 14.3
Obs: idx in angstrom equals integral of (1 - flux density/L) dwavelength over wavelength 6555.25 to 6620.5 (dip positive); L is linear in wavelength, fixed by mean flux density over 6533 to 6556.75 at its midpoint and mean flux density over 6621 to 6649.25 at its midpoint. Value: 3.3 angstrom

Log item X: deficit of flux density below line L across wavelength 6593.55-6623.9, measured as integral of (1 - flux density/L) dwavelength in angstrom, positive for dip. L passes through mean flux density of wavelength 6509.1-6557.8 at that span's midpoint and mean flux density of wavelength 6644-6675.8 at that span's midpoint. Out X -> 0.35 angstrom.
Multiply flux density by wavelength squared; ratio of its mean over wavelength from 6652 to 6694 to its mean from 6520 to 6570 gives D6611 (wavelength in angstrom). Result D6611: 1.1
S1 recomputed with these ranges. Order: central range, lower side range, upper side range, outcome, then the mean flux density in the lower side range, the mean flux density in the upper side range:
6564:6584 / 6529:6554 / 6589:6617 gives 1.0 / 14.7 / 14.5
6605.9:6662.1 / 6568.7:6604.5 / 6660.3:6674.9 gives -0.9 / 14.6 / 14.5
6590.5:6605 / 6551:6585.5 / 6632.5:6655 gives -0.6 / 13.6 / 14.7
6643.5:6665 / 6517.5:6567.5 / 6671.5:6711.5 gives -0.9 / 14.2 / 14.2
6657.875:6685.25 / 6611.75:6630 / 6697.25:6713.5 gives 0.4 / 15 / 14.3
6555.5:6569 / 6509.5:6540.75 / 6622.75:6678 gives 2.4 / 15.1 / 14.7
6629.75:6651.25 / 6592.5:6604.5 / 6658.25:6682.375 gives 0.0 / 14.7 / 14.4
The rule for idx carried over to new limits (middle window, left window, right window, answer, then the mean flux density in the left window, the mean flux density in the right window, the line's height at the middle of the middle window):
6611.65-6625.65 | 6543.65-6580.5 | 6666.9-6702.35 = -1.0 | 13.6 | 14.2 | 13.9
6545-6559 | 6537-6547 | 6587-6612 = 0.5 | 15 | 14.4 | 14.9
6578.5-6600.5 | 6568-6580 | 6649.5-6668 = -0.4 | 14.3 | 14.9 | 14.4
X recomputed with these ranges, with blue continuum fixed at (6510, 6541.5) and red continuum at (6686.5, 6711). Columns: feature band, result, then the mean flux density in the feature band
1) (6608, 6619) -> 0.2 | 14.4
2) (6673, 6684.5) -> 0.1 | 14.2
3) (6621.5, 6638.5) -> -0.5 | 15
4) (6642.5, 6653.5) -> 0.0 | 14.5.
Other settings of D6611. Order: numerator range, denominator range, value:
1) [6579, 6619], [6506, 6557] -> 0.99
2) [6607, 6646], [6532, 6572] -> 1.09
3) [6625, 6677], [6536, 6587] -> 1.08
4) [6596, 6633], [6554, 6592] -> 1.08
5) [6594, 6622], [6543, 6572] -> 1.10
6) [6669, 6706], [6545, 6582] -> 1.08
